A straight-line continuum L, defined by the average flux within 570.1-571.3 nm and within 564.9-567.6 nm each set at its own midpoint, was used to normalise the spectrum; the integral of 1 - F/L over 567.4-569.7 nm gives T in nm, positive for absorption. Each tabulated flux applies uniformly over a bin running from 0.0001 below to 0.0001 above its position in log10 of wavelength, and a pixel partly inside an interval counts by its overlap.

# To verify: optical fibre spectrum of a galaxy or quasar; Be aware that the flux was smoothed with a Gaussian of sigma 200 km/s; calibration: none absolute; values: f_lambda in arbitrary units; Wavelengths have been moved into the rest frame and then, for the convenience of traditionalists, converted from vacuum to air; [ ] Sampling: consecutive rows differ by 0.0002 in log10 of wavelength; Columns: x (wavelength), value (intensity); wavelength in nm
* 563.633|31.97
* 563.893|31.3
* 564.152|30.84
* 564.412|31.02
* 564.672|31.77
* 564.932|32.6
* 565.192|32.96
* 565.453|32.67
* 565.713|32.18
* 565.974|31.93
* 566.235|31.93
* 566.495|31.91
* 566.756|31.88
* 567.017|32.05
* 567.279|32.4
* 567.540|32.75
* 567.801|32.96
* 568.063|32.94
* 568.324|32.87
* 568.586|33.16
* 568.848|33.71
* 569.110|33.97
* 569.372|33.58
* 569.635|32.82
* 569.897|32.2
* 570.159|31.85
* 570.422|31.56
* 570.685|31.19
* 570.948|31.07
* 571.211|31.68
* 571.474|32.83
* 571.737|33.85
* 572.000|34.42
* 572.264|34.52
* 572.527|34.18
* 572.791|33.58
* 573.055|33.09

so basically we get -0.10 nm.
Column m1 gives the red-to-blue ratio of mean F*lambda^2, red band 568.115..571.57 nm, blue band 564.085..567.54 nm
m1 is 1.03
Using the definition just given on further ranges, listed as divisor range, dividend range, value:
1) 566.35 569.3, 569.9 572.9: 1.01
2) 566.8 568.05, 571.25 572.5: 1.06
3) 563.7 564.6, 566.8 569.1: 1.07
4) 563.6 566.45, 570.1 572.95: 1.05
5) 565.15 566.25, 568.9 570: 1.04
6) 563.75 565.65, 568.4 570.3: 1.05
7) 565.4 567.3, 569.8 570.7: 1.00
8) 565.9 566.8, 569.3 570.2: 1.03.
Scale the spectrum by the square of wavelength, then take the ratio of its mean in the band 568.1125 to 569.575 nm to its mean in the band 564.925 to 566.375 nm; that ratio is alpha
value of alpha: 1.0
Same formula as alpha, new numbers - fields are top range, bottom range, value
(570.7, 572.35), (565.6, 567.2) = 1.05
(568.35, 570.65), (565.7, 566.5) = 1.04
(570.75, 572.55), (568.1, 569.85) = 1.00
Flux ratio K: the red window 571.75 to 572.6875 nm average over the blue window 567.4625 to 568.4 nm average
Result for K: 1.0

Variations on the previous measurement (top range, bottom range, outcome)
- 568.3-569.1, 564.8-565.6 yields 1.02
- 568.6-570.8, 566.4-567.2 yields 1.02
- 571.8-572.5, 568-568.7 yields 1.04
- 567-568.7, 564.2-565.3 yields 1.02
